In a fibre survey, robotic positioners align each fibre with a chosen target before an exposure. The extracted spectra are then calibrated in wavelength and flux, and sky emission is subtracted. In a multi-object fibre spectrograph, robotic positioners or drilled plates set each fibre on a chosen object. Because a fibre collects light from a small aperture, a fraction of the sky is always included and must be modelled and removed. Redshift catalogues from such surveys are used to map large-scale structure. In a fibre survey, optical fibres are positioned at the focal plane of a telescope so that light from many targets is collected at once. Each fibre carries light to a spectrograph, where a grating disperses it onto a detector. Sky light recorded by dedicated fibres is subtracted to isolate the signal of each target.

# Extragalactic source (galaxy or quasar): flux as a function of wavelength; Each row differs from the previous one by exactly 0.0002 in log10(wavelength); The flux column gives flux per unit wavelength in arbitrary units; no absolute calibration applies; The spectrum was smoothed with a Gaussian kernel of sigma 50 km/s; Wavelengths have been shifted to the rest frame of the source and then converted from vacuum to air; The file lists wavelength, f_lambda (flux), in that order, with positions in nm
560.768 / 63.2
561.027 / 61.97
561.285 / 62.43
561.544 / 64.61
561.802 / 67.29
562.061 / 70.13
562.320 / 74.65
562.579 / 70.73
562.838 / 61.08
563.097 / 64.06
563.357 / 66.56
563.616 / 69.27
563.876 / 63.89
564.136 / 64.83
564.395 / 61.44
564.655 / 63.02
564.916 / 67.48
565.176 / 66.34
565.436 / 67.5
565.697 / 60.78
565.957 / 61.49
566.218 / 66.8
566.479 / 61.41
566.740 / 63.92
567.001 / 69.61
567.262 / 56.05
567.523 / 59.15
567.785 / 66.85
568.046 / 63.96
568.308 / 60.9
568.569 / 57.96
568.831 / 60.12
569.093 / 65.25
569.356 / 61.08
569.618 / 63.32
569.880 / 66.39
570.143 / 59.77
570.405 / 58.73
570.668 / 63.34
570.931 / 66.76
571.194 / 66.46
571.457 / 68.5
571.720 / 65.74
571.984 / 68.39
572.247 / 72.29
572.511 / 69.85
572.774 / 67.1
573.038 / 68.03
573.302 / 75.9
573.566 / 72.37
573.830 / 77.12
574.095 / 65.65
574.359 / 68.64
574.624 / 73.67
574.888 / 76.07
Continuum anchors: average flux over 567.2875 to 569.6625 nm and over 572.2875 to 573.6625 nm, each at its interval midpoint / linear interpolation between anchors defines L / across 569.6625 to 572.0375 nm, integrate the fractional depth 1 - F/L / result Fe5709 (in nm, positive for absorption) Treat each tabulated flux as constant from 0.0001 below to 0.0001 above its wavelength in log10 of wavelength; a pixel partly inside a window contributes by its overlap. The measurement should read 0.06 nm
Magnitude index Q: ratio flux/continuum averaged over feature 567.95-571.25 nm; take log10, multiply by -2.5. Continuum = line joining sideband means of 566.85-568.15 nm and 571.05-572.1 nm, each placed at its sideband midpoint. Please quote 0.05 mag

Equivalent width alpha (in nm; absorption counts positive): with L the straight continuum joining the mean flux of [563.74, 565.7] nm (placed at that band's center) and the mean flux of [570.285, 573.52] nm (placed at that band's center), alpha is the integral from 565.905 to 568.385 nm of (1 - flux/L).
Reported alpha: 0.10 nm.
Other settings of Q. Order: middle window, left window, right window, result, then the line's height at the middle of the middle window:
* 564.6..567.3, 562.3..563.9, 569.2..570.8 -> 0.01 mag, 64.9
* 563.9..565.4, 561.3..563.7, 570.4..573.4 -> 0.04 mag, 67.4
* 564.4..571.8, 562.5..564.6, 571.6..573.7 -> 0.07 mag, 67.5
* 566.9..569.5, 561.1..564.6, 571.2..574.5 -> 0.10 mag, 68.1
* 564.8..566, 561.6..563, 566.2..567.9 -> 0.00 mag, 65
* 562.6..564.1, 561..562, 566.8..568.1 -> -0.02 mag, 64.2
